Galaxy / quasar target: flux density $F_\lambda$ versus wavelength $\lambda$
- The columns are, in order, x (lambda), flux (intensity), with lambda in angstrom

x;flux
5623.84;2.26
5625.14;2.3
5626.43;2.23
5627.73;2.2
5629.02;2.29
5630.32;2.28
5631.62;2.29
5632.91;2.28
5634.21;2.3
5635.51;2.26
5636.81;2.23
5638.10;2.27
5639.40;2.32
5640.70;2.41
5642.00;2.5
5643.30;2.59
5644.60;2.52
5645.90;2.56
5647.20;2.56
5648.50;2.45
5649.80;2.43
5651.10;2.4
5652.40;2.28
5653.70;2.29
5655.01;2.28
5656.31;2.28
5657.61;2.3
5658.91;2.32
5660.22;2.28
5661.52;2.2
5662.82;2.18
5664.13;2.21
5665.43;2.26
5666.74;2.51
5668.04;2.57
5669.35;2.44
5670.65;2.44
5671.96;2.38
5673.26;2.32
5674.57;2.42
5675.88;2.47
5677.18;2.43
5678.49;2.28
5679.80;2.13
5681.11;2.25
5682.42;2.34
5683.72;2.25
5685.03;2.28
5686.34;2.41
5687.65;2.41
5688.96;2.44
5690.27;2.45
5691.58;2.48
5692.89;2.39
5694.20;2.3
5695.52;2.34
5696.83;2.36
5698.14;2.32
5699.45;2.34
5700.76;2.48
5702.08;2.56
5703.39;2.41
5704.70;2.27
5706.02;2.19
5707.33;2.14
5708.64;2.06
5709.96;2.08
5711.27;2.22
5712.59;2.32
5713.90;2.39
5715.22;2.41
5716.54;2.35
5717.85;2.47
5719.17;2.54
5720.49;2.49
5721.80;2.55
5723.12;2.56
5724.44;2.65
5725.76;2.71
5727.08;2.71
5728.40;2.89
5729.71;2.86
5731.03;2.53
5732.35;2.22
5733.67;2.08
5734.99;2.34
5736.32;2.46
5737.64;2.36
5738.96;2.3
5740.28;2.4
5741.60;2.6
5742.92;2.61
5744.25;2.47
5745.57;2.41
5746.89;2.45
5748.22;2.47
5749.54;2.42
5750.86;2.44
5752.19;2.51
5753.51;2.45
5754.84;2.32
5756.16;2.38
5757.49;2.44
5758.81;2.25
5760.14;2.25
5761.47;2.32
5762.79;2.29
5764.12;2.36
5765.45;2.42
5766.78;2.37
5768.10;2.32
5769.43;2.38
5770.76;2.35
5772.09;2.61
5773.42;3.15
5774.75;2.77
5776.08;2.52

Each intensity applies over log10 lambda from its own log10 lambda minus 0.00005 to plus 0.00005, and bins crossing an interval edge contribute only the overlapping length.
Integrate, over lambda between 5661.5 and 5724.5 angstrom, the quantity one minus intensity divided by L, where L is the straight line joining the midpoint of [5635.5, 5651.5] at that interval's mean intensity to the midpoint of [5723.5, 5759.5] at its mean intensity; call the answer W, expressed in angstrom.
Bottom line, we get 2.32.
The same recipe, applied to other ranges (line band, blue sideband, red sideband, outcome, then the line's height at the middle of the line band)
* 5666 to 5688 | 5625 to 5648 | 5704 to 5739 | 0.1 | 2.38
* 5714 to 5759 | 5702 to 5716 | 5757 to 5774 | -2.6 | 2.34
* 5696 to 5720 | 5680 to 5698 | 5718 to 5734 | 1.3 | 2.47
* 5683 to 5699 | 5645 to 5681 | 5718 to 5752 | 0.3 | 2.41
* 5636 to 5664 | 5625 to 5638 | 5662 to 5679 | -0.5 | 2.32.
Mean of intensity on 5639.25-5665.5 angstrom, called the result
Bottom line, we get 2.37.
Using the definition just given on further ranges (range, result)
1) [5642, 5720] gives 2.36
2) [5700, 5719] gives 2.32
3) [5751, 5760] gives 2.39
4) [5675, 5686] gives 2.31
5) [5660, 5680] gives 2.35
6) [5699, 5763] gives 2.42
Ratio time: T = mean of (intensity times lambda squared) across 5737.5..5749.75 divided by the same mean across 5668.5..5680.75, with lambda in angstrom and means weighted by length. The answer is 1.06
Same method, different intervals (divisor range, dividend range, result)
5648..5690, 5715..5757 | 1.08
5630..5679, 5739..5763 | 1.06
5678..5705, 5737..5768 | 1.04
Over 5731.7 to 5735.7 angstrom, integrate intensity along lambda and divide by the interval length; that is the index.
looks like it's 2.21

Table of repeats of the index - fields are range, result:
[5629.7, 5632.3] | 2.29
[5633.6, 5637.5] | 2.26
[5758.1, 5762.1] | 2.27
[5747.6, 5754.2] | 2.46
